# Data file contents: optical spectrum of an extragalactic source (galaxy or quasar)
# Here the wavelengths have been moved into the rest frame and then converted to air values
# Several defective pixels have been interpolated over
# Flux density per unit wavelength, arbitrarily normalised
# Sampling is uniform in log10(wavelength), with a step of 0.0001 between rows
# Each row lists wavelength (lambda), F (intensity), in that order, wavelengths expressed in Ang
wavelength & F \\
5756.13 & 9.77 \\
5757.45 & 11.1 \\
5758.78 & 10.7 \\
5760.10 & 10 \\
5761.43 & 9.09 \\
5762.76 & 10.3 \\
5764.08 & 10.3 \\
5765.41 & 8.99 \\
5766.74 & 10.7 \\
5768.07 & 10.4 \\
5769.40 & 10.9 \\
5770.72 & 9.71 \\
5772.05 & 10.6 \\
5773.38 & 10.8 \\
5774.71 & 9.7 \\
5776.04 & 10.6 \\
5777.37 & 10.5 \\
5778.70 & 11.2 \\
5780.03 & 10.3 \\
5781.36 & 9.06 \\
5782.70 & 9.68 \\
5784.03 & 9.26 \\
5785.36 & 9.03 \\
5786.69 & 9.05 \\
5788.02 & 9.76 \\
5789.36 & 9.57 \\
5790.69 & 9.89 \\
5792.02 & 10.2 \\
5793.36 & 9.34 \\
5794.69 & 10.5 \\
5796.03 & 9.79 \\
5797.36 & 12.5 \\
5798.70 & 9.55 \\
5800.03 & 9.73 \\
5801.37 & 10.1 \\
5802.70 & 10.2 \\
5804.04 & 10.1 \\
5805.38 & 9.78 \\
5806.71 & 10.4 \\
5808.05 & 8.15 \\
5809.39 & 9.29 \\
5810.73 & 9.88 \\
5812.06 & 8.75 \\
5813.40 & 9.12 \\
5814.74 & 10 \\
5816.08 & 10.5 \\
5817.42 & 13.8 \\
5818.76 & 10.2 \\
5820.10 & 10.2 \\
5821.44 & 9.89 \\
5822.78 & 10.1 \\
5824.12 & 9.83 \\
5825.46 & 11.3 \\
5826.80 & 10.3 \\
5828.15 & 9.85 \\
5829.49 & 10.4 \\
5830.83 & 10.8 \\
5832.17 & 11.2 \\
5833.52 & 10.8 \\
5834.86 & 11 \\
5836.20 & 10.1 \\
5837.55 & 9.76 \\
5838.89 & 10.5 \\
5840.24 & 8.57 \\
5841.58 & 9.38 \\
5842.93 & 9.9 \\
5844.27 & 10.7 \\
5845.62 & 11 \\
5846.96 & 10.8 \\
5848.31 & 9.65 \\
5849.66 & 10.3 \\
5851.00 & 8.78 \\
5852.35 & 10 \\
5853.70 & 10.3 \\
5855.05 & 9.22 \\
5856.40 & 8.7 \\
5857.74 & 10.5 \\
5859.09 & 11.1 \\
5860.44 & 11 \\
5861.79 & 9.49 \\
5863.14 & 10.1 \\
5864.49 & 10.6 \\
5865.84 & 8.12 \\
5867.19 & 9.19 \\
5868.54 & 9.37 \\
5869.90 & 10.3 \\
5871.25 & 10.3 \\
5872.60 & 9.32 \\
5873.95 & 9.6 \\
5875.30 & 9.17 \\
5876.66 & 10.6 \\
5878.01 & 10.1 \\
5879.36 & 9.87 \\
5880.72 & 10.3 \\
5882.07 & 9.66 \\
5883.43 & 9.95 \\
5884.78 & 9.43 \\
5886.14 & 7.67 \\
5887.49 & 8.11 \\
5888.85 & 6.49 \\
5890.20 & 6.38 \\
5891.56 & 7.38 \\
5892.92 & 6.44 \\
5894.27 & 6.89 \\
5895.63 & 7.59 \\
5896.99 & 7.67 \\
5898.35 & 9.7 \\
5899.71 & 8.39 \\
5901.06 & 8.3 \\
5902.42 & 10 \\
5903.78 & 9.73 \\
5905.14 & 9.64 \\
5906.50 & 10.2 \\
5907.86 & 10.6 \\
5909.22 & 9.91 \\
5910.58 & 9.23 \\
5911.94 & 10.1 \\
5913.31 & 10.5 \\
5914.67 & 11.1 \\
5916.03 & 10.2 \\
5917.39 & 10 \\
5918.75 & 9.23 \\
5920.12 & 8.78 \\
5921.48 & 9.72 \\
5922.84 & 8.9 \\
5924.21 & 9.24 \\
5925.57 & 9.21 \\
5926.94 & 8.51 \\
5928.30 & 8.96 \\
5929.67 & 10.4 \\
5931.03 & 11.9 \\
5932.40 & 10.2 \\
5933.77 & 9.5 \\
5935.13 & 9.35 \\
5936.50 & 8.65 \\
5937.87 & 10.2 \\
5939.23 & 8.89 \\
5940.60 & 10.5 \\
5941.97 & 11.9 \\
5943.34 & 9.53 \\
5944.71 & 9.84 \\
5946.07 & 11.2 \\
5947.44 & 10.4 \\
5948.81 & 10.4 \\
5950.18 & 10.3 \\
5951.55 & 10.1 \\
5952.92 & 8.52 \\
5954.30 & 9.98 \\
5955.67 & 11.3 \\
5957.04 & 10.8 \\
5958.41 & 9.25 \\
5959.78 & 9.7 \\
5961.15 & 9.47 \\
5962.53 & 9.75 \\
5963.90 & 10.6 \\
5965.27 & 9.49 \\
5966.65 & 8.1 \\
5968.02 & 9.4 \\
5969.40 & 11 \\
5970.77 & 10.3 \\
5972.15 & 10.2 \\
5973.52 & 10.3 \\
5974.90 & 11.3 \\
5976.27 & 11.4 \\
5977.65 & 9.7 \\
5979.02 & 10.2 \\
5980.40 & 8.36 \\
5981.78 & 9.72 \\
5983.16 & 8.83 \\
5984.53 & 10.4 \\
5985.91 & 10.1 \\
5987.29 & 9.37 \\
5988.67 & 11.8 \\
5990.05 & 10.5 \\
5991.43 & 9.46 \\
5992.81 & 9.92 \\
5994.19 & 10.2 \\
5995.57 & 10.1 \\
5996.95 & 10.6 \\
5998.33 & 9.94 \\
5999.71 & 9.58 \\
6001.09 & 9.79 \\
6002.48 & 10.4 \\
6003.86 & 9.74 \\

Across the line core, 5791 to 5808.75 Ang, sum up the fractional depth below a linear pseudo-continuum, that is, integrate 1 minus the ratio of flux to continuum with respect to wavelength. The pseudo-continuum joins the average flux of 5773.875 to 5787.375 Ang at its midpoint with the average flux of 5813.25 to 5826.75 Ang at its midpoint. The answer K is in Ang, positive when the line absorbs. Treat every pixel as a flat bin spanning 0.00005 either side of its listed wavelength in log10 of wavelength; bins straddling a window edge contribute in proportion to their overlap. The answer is 0.3 Ang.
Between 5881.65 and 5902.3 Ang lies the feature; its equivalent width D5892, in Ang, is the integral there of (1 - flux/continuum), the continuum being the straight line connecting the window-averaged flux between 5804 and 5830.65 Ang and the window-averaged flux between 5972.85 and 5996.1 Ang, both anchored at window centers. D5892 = 4.2 Ang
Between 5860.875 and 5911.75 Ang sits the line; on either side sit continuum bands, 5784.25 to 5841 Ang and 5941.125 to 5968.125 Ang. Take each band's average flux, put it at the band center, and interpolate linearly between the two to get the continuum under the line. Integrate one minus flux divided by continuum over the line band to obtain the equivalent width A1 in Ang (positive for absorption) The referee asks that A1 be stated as 4.8 Ang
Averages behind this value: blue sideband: 10.1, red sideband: 10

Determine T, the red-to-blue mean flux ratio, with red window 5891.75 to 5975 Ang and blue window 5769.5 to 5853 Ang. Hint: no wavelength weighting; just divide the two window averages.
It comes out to 0.96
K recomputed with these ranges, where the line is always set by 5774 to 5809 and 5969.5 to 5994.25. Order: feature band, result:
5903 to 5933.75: 0.73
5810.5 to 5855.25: -1.14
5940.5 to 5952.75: -0.35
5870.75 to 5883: 0.17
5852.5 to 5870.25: 0.27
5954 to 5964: 0.03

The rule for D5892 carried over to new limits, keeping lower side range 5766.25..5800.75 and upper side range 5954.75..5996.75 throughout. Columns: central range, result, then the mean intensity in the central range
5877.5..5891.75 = 1.94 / 8.69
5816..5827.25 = -0.69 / 10.7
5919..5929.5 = 0.97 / 9.11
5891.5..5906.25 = 2.38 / 8.44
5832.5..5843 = 0.03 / 10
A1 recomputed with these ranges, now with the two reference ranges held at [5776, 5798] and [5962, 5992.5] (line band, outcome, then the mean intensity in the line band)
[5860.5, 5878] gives 0.5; 9.74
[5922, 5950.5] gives 0.3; 9.9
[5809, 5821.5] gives -0.2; 10.2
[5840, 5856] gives 0.2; 9.9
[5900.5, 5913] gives 0.3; 9.78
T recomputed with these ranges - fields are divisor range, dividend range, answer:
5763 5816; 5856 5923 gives 0.94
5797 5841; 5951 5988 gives 0.97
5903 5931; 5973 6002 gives 1.03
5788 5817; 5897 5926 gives 0.97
